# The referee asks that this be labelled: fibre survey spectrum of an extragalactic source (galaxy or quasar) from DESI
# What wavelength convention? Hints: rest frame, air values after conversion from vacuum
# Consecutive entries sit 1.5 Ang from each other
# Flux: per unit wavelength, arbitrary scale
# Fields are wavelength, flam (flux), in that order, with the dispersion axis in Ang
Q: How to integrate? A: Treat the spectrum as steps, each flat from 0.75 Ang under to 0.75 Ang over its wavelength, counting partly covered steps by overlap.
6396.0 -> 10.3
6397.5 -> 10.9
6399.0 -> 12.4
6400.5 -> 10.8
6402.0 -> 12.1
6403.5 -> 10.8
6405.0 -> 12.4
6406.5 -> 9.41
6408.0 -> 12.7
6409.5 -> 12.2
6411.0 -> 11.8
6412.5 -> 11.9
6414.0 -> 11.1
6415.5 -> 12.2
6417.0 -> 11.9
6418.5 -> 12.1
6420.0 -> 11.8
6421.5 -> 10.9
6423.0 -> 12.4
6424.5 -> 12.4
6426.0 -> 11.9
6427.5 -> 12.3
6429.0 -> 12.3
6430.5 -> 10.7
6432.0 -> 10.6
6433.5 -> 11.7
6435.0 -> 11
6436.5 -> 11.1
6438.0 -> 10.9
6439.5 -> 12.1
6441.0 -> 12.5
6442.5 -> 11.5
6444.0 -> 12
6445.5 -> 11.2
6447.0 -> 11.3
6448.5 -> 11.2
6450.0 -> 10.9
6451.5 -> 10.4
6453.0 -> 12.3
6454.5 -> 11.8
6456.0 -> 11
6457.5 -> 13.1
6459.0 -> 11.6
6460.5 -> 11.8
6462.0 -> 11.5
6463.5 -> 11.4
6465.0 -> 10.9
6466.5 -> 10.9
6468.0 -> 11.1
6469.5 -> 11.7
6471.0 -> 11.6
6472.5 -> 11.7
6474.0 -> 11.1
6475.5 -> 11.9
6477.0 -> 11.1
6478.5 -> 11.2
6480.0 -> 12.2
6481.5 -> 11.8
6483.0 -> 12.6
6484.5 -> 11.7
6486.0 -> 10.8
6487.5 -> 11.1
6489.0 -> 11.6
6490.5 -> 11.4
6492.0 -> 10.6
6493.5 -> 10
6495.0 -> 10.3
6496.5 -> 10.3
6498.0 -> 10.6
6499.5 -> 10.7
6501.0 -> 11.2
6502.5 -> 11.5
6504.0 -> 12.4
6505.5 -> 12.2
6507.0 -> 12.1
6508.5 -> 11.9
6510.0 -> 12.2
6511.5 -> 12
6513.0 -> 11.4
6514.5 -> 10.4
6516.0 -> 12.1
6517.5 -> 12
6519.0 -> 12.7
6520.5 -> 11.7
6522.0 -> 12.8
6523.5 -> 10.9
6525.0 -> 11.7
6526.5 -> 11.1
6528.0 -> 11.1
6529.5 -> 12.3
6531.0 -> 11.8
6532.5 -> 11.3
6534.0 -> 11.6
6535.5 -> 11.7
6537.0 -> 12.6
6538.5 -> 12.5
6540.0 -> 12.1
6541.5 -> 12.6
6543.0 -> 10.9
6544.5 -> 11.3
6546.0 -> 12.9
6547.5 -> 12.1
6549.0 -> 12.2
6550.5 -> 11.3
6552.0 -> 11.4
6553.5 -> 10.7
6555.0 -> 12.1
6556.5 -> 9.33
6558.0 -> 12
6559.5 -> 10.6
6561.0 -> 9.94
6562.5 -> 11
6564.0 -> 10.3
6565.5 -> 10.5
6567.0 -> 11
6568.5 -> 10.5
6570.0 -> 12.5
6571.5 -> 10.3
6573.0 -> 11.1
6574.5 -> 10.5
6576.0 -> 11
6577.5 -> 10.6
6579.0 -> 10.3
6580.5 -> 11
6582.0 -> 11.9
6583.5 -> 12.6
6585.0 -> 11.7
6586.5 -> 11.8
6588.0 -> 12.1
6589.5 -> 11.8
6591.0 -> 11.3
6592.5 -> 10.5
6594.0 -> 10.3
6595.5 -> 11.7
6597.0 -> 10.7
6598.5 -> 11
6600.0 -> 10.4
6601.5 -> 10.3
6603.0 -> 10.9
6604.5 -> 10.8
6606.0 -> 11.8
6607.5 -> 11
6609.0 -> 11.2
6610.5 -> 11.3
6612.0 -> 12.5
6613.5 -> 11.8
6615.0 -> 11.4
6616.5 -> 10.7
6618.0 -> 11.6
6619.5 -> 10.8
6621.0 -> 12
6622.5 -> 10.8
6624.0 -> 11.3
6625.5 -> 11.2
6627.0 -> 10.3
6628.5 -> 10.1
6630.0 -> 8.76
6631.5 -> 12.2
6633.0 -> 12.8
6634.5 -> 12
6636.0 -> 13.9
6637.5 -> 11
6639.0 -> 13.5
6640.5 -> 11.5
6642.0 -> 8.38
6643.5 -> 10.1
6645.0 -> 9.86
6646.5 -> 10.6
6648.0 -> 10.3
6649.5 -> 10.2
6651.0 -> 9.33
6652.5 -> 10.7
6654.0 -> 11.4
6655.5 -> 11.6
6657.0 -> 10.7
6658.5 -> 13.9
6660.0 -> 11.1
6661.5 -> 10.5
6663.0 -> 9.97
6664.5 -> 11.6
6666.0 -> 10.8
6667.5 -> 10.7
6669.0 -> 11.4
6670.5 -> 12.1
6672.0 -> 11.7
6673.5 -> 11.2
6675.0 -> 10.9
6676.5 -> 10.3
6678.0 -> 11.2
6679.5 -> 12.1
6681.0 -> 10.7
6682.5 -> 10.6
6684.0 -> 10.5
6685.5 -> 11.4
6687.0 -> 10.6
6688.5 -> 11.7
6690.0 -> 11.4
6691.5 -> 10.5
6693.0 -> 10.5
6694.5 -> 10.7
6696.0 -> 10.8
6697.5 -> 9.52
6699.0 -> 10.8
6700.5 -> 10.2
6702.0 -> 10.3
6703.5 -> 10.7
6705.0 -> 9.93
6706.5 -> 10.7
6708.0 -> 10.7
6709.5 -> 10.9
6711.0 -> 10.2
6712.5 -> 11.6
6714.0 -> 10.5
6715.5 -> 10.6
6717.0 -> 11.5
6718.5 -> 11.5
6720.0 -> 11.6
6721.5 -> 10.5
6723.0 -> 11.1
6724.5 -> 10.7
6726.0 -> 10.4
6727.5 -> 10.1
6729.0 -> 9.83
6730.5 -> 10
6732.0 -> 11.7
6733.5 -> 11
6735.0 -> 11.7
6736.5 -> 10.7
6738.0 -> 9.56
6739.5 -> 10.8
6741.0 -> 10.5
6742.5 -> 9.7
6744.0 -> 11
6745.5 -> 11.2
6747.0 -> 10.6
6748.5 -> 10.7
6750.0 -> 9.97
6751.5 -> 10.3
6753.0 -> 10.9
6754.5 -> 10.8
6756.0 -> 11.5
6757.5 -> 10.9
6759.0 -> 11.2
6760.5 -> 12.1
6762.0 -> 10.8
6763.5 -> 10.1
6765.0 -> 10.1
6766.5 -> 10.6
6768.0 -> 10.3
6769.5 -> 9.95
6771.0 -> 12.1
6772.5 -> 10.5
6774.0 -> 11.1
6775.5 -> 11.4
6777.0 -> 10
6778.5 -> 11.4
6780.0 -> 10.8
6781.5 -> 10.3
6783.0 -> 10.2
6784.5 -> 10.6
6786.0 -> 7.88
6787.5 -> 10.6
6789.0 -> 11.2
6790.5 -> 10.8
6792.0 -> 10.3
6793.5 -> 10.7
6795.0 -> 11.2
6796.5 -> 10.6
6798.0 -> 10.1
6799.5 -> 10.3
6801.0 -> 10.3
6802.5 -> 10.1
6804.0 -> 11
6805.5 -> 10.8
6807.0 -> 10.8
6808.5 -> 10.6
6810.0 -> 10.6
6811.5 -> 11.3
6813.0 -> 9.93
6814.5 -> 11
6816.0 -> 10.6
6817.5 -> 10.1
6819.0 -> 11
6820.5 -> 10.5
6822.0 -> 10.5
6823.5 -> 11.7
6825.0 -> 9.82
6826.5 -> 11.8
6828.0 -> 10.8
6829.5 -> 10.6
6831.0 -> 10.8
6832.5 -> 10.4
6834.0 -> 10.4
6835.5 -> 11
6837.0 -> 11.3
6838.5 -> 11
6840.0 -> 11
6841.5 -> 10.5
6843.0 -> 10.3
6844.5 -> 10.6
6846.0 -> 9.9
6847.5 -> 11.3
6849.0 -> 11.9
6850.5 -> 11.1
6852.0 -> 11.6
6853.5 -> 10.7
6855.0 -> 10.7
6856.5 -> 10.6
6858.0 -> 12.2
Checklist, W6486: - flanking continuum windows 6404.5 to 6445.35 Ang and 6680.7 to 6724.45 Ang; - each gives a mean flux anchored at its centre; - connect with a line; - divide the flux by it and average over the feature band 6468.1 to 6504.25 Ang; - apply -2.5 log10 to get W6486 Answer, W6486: 0.020 mag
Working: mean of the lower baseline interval 11.7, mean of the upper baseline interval 10.8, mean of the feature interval 11.3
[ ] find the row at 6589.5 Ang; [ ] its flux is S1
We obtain 11.8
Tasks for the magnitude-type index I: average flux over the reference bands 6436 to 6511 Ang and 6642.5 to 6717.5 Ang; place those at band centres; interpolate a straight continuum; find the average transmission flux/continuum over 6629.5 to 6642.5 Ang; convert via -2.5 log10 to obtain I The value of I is -0.07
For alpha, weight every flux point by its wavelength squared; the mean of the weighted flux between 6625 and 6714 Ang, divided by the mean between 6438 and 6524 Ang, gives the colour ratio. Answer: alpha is 1.0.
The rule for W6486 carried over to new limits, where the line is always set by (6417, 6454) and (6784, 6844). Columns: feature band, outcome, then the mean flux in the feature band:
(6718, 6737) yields 0.001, 10.8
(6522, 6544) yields -0.041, 11.8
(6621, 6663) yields 0.002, 11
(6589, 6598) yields 0.014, 11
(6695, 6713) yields 0.039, 10.5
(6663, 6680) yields -0.022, 11.2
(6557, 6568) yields 0.052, 10.7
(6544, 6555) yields -0.043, 11.7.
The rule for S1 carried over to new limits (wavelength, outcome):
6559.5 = 10.6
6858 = 12.2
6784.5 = 10.6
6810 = 10.6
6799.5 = 10.3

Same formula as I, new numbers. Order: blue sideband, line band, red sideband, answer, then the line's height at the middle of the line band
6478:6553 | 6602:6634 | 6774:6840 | 0.01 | 11.3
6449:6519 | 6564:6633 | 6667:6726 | 0.00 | 11.1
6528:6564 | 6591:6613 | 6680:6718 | 0.02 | 11.2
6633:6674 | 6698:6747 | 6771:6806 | 0.02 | 10.8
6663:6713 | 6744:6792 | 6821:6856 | 0.02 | 10.9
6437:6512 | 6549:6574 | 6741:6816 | 0.03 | 11.2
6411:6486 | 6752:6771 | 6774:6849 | 0.00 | 10.8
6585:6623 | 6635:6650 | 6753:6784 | 0.02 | 11.1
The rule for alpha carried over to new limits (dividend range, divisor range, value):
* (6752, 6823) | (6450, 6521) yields 1.02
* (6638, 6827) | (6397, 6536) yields 1.01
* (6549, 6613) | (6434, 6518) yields 1.00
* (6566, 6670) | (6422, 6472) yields 1.01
